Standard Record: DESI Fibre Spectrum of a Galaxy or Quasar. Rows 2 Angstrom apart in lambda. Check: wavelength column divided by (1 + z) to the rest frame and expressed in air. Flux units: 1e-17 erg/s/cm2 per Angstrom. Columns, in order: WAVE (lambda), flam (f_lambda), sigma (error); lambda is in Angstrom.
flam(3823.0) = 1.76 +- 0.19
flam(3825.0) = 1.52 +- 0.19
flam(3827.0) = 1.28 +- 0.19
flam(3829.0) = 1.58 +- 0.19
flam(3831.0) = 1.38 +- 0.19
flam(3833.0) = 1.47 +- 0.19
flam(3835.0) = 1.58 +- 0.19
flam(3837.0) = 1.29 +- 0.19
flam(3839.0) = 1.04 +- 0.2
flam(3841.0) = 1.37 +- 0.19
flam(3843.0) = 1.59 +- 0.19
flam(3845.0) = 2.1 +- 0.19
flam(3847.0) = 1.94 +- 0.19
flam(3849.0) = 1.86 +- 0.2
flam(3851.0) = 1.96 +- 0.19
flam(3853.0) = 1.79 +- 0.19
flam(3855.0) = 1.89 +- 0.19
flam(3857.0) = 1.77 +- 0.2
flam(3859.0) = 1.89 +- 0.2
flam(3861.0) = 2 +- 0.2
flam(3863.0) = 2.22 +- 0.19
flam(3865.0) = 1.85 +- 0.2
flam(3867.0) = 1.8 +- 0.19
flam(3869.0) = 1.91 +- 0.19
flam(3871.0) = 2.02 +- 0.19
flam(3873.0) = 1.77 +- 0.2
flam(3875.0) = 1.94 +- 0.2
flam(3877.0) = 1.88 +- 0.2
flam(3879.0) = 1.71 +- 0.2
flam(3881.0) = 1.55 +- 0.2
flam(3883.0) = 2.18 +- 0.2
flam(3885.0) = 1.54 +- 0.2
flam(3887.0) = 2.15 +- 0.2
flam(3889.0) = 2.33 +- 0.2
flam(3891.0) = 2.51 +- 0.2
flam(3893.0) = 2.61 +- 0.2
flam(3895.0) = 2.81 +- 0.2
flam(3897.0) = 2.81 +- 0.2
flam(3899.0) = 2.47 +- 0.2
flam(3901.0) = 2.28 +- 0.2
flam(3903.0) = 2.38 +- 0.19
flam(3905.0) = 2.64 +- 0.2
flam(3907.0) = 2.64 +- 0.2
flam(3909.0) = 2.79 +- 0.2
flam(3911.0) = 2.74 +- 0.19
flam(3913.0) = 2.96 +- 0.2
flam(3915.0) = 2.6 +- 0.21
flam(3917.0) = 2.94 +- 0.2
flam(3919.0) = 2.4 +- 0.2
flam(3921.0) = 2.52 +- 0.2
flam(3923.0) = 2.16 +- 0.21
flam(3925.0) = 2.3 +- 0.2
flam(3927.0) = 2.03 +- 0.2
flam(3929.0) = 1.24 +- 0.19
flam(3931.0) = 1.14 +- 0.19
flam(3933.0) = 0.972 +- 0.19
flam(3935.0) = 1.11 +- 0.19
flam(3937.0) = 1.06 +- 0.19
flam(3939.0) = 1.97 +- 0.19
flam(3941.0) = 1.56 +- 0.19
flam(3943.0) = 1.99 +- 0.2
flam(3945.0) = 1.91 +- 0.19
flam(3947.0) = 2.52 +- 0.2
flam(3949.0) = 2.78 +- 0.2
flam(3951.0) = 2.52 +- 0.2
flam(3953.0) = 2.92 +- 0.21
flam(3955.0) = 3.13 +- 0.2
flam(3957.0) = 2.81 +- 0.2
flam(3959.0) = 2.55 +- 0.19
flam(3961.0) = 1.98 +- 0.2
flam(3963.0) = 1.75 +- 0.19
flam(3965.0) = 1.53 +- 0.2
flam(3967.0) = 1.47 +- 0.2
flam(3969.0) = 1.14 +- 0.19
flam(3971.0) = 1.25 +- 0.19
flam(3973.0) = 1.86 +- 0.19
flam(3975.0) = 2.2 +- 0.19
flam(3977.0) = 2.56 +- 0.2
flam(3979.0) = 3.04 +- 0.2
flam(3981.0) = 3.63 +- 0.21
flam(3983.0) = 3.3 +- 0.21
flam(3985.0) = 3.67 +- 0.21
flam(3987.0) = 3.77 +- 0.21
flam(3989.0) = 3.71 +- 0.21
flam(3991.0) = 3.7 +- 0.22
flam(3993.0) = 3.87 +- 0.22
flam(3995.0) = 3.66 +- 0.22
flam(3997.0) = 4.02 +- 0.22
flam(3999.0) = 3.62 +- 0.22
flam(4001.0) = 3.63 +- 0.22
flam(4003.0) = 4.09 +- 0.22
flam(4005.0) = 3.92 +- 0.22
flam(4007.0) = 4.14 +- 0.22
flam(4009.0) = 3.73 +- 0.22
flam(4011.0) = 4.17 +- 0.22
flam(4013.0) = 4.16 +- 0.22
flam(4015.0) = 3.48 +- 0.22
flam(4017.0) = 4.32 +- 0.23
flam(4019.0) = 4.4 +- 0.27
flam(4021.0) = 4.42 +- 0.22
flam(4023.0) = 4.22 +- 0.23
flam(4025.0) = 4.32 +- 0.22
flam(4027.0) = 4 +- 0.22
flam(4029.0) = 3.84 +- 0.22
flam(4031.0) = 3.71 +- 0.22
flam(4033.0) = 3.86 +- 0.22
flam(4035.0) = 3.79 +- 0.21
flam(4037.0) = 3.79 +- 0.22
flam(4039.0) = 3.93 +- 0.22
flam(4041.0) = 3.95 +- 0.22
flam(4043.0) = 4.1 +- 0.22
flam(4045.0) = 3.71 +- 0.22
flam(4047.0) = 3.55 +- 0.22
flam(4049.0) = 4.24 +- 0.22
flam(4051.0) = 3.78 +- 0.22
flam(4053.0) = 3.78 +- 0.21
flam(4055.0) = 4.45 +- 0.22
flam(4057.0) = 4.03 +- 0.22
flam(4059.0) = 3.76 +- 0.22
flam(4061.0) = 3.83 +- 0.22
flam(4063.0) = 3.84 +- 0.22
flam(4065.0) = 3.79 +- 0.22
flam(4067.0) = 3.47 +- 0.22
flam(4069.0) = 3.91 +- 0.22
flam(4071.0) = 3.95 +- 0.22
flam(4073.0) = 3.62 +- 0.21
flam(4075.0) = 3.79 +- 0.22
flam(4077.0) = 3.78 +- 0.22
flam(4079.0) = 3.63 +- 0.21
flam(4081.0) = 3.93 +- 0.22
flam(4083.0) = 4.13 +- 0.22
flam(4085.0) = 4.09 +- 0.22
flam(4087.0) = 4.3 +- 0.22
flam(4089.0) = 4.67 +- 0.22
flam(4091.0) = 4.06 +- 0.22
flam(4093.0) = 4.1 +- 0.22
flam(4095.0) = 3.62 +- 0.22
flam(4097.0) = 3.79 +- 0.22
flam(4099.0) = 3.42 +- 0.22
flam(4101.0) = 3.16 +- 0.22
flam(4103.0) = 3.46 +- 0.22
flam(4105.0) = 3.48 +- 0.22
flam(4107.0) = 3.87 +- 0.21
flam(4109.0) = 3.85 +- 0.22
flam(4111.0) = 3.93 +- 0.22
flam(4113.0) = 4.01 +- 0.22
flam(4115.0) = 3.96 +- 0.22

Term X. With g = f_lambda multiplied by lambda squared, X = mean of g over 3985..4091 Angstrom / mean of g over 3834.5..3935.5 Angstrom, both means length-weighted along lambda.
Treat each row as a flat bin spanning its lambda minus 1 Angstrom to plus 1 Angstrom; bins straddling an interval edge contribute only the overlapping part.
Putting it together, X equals 2.07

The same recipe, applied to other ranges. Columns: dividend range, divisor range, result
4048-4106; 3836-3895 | 2.26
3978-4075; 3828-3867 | 2.47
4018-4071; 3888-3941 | 1.89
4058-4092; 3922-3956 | 2.14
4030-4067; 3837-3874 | 2.36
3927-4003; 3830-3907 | 1.33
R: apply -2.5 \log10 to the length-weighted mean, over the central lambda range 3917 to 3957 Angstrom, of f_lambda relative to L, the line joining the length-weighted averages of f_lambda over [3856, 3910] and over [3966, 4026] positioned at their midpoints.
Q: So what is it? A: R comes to 0.33 mag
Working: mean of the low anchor 2.16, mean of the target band 2.06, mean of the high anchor 3.45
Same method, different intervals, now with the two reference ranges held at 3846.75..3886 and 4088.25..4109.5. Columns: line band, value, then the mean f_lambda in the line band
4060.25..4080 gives -0.07 mag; 3.76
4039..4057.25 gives -0.18 mag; 3.95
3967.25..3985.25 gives 0.15 mag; 2.42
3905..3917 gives -0.23 mag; 2.75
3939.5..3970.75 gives 0.20 mag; 2.15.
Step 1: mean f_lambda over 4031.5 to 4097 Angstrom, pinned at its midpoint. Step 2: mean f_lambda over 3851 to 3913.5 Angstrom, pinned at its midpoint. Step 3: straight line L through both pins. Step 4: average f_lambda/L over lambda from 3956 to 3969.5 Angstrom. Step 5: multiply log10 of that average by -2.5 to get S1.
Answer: 0.46 mag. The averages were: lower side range 2.18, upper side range 3.91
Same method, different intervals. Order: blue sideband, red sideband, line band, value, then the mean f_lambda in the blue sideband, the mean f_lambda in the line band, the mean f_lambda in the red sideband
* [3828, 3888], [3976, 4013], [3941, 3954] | 0.27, 1.77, 2.37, 3.69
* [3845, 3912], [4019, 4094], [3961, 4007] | 0.10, 2.14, 2.98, 3.96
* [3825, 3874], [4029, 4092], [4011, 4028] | -0.19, 1.72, 4.17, 3.91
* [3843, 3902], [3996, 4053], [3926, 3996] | 0.34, 2.05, 2.35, 3.96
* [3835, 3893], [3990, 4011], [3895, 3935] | 0.12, 1.86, 2.3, 3.85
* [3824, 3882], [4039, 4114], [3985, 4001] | -0.22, 1.72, 3.75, 3.86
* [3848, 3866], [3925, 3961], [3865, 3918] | -0.17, 1.91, 2.3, 2.02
